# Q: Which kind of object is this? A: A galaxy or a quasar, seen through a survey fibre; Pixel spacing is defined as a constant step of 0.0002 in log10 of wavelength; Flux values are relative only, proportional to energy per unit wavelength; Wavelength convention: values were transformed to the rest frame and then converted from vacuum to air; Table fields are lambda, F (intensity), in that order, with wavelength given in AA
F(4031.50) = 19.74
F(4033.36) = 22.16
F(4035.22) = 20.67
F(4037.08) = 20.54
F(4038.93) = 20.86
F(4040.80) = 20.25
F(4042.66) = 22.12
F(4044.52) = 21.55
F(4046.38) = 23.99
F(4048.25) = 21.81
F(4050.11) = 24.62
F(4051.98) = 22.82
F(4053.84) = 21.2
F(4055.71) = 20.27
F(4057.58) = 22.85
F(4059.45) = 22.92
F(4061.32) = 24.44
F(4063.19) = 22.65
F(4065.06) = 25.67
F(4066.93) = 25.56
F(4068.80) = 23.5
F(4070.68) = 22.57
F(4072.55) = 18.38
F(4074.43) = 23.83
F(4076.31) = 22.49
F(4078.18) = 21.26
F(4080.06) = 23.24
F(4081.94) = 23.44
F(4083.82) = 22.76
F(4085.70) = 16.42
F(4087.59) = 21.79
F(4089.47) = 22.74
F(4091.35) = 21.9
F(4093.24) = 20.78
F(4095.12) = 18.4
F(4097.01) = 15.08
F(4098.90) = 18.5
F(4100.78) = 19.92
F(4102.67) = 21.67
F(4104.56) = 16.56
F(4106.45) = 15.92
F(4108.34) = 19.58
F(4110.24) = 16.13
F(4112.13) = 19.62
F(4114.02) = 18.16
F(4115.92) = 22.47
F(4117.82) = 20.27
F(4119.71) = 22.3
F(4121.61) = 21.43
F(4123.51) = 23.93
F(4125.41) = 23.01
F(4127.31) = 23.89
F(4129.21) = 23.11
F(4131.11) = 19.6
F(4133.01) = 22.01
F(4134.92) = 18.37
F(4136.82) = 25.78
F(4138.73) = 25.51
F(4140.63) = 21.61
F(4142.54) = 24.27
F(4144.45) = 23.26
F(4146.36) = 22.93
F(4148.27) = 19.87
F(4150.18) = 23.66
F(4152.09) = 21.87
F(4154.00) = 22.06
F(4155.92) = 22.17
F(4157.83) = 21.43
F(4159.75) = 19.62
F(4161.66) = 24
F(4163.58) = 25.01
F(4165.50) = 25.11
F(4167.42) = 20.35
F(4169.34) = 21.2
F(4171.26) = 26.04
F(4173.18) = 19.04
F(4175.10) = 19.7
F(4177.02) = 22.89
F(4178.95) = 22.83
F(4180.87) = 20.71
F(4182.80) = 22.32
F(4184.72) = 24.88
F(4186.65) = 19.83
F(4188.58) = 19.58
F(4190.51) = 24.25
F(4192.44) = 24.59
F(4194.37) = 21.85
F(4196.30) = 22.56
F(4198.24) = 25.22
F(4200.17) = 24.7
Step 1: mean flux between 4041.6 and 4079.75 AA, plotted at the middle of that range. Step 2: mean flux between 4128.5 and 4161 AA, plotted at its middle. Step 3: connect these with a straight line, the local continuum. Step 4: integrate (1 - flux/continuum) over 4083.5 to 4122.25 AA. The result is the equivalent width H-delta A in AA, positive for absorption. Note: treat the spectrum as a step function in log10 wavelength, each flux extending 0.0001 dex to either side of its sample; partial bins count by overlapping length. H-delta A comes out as 5.0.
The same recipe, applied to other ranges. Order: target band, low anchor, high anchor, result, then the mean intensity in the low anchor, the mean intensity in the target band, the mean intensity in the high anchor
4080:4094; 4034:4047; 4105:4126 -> -0.6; 21.4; 21.5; 20.1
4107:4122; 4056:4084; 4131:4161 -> 1.8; 23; 19.8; 22.2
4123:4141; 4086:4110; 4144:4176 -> -1.6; 19.2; 22.7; 22.2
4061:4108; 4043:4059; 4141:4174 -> 2.7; 22.4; 21.1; 22.5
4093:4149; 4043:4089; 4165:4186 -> 3.8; 22.5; 20.8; 22.2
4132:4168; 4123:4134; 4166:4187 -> -0.5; 22.5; 22.6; 21.9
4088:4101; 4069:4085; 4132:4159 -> 1.5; 22.2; 19.7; 22.5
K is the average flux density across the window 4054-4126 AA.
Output 21.1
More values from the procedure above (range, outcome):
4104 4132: 20.5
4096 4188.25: 21.4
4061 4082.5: 23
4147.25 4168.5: 22.3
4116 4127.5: 22.4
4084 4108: 19.3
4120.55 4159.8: 22.4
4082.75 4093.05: 21.1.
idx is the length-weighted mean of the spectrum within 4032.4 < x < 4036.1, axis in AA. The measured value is 21.4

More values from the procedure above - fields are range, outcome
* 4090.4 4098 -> 19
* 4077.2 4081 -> 22.3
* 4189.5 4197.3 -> 23.3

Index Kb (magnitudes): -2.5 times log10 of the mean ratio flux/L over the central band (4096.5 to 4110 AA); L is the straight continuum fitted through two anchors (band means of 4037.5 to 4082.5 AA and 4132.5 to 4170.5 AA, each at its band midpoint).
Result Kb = 0.235 mag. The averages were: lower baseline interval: 22.6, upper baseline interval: 22.5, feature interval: 18.2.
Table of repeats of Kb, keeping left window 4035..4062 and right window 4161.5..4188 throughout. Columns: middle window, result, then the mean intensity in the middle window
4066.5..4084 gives -0.02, 22.6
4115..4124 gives 0.01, 22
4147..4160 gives 0.03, 21.7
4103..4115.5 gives 0.22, 18.1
